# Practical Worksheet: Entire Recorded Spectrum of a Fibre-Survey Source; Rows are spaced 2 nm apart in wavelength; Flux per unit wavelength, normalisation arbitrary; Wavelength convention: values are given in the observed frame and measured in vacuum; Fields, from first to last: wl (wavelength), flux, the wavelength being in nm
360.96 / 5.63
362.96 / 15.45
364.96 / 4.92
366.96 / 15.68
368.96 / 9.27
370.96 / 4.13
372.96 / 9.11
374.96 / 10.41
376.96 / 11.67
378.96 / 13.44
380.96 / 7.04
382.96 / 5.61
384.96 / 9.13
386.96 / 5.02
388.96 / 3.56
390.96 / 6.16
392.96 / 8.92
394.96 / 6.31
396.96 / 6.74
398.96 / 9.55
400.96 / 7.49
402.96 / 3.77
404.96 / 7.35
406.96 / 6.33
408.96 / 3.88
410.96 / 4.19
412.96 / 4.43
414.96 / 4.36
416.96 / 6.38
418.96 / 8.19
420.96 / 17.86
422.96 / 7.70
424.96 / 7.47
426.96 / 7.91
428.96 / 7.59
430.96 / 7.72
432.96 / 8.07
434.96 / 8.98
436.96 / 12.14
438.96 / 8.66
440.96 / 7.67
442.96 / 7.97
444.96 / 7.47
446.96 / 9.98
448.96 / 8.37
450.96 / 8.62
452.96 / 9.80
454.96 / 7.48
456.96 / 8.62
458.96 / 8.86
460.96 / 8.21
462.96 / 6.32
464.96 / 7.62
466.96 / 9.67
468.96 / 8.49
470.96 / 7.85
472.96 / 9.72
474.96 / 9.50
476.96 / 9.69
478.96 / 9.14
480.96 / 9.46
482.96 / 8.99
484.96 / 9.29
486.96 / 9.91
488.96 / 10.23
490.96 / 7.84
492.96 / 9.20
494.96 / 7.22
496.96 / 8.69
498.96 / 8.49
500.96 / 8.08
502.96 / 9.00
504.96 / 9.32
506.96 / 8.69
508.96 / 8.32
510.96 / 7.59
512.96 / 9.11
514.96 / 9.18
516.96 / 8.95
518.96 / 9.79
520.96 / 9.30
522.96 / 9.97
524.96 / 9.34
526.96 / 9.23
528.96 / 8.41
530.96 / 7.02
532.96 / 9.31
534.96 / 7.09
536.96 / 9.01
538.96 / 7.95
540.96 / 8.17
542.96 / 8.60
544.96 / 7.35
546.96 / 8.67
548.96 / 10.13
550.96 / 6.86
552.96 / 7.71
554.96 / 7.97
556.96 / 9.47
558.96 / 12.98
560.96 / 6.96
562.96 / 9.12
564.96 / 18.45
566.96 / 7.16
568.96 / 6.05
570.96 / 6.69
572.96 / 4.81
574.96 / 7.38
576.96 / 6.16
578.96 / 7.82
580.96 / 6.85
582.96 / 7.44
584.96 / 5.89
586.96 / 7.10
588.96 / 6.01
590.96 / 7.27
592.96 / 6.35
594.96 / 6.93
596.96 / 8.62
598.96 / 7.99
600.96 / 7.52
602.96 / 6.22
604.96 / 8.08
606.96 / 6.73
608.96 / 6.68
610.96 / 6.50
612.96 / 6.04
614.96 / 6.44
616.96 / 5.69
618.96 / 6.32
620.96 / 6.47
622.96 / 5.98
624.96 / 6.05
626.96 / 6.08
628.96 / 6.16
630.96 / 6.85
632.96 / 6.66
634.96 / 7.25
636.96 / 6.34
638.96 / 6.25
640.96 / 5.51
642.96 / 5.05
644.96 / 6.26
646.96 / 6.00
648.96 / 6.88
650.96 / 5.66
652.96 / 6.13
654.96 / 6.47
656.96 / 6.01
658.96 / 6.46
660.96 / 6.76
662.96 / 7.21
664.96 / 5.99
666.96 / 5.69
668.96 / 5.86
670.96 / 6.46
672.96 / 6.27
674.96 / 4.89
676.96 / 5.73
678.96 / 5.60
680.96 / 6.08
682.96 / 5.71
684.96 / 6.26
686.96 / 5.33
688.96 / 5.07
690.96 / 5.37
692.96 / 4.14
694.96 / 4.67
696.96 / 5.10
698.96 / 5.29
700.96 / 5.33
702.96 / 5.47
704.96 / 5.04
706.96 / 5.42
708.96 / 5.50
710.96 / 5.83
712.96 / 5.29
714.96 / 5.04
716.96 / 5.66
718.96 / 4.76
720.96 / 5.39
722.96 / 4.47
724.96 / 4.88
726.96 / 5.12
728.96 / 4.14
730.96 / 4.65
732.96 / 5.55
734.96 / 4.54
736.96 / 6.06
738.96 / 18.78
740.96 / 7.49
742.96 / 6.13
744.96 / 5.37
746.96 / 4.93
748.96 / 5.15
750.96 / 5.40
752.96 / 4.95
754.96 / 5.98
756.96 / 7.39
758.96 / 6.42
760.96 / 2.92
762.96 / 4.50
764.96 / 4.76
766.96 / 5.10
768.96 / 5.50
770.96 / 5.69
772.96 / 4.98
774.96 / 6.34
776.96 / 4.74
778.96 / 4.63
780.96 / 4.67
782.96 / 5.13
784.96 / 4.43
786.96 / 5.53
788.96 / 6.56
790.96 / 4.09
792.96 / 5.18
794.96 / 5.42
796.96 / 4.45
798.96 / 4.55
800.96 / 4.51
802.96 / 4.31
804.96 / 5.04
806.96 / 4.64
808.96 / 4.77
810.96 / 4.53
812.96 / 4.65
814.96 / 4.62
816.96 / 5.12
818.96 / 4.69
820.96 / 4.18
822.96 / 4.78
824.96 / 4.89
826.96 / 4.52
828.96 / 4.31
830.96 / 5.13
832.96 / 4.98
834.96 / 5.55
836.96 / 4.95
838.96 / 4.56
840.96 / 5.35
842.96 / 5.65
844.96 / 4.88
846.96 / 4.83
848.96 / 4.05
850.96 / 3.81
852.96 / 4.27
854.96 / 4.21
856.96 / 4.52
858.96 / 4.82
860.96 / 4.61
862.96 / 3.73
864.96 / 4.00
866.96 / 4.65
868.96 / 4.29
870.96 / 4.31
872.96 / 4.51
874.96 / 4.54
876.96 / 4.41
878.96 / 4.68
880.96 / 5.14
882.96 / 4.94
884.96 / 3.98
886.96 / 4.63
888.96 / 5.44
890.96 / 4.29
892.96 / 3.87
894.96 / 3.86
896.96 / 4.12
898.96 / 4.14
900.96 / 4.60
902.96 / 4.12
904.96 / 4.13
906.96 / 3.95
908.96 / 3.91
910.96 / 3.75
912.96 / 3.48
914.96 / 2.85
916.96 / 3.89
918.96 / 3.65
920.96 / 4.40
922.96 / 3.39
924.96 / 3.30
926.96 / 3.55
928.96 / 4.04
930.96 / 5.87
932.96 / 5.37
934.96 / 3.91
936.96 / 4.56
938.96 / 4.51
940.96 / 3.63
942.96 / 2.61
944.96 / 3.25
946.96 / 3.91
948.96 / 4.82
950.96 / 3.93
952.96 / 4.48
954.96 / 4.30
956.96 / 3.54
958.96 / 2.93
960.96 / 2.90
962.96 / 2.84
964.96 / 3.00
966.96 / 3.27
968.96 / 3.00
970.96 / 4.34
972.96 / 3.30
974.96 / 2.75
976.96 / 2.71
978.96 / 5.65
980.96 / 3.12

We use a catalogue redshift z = 0.127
